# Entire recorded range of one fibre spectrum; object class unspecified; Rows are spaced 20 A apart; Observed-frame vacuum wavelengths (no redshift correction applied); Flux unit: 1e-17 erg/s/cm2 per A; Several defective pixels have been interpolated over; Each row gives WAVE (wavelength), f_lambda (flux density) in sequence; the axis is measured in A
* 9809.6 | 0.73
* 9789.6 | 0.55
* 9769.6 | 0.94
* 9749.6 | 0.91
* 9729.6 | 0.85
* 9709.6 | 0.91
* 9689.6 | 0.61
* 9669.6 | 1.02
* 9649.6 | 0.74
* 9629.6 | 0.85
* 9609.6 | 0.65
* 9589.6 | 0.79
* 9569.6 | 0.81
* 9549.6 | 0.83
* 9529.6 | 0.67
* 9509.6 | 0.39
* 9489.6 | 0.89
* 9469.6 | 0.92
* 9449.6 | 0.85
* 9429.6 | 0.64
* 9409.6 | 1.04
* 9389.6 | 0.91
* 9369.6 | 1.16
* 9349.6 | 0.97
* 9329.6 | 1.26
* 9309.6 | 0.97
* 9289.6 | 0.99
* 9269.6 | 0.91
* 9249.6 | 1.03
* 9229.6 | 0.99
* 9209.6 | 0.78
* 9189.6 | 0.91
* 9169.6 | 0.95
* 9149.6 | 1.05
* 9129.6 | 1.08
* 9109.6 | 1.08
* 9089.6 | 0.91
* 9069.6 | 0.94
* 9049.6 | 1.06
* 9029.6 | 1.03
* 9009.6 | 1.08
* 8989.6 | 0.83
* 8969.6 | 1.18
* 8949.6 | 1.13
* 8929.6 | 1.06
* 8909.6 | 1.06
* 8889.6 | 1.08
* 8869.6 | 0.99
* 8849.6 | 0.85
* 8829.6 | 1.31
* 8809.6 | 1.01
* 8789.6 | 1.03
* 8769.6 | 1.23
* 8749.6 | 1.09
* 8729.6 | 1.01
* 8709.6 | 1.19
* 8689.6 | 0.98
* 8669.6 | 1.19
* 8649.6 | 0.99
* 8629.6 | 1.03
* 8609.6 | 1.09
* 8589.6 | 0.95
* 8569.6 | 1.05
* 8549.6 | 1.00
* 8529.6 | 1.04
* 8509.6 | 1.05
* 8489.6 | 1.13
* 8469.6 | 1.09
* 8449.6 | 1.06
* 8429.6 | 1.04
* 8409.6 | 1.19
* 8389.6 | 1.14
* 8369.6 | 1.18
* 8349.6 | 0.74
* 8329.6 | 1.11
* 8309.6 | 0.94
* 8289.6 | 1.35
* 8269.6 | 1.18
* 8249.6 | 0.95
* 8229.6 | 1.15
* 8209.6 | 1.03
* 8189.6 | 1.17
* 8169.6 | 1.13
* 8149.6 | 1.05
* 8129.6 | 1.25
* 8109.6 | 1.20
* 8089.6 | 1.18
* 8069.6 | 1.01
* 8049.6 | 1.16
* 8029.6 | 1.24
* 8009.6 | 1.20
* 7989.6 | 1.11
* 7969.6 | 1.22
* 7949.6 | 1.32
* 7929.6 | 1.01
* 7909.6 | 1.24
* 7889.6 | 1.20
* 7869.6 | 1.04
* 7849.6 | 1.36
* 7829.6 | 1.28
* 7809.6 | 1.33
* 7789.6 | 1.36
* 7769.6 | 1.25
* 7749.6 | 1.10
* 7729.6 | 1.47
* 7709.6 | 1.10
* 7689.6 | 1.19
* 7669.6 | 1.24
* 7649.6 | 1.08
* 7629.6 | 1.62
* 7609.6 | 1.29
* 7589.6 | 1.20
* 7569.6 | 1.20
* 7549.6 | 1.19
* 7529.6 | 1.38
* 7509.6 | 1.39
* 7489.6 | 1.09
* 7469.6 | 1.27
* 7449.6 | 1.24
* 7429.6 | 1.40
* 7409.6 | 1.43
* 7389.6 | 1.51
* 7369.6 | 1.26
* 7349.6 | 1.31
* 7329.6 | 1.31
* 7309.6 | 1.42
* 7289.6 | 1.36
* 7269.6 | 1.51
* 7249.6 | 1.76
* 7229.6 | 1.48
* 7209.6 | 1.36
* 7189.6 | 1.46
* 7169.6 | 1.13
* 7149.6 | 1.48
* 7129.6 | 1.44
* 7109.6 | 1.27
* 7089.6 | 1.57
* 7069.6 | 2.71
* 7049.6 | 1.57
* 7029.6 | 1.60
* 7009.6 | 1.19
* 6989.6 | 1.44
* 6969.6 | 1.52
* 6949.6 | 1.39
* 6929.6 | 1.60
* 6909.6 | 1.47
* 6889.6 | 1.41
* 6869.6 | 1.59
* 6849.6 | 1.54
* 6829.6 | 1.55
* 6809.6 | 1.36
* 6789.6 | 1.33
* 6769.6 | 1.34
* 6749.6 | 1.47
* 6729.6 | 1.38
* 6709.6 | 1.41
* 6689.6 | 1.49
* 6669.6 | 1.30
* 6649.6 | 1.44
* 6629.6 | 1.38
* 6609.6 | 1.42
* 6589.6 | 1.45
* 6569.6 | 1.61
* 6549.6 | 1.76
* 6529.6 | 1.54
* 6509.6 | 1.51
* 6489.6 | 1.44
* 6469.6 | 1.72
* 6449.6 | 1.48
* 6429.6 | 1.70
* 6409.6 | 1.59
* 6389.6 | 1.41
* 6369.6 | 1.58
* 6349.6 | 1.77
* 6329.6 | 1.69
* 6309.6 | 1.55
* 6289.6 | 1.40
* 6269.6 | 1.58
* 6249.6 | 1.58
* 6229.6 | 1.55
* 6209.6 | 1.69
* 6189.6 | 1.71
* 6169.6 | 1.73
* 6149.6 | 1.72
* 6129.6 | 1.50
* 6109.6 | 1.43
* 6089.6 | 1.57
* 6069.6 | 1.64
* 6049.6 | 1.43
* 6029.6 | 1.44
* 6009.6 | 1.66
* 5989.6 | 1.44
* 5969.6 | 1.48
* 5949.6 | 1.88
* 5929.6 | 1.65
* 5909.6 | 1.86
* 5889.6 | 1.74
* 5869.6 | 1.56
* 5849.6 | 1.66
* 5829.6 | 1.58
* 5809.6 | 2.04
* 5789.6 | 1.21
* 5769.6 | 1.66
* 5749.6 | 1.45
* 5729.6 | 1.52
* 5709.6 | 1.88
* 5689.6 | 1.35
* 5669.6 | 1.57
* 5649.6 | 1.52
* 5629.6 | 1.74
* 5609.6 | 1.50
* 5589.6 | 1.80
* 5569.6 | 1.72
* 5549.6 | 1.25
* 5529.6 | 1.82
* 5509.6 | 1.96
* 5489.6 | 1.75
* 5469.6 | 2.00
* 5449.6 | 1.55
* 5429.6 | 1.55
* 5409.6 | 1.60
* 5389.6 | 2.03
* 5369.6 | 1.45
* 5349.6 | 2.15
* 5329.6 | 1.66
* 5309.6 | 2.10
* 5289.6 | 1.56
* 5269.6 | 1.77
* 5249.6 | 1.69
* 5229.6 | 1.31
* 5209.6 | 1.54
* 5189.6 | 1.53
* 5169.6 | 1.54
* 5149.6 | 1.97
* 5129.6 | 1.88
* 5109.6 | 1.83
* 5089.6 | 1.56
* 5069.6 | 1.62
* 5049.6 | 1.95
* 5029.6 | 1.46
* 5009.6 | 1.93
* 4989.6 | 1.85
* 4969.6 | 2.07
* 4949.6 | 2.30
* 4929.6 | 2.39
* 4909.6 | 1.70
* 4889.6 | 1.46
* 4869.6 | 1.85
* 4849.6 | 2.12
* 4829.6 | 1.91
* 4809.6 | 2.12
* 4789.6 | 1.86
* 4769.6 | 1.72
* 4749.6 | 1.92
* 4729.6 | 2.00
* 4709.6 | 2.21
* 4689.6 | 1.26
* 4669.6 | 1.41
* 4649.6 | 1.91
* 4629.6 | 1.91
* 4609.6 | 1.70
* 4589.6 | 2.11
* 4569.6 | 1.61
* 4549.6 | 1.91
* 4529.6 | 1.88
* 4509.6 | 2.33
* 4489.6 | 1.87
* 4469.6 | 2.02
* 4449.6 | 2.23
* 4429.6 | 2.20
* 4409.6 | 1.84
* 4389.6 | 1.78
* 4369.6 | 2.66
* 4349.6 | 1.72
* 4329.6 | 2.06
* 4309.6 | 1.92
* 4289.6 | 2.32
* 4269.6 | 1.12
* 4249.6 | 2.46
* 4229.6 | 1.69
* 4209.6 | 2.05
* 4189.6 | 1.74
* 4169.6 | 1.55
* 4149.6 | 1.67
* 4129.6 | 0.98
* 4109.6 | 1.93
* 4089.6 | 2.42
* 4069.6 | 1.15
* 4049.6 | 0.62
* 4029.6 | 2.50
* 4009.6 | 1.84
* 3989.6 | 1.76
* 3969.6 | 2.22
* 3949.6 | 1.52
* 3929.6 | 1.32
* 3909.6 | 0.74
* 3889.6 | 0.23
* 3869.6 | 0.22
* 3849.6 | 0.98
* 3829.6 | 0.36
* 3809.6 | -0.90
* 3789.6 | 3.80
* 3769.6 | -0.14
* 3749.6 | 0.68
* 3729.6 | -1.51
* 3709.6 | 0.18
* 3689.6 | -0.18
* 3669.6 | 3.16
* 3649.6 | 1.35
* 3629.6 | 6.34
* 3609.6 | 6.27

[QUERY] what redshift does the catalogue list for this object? 0.08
